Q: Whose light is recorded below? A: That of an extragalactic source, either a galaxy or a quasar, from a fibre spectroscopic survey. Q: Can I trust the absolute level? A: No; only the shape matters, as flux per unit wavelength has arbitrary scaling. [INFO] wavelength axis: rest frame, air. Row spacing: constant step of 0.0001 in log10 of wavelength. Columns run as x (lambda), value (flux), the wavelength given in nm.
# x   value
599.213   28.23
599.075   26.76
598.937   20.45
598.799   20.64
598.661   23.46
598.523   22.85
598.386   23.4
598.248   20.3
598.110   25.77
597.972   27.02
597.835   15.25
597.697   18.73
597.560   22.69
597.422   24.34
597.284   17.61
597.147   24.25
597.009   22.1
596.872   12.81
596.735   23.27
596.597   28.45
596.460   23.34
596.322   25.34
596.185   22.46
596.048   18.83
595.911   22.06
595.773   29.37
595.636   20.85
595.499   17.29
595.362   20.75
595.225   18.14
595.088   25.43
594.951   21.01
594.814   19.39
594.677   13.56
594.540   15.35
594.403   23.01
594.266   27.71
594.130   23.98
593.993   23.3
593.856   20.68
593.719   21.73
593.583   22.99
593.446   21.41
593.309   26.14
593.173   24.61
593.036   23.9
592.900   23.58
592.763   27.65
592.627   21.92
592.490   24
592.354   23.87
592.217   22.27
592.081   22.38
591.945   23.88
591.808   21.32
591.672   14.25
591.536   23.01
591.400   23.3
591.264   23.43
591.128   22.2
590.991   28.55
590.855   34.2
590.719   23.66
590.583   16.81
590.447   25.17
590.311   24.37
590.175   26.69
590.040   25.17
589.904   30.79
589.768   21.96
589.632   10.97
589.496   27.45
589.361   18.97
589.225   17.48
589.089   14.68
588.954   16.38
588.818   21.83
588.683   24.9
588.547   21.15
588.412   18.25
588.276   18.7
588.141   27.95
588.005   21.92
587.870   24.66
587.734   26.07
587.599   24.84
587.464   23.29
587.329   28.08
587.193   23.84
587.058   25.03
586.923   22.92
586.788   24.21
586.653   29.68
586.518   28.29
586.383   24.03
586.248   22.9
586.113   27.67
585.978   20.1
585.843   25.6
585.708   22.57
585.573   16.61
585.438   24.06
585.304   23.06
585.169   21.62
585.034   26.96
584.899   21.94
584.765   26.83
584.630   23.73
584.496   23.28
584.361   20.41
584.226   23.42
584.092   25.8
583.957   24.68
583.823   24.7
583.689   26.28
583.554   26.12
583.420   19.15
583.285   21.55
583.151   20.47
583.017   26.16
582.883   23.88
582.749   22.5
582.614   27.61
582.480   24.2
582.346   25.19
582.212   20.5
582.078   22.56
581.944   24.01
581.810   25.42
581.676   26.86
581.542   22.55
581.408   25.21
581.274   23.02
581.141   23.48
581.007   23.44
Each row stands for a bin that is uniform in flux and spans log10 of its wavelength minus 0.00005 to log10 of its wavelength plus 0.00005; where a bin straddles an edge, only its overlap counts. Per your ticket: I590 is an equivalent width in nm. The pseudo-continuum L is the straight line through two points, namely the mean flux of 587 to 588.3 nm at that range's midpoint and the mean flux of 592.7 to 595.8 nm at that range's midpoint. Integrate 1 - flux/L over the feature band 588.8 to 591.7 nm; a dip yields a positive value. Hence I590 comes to 0.143 nm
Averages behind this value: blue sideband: 24.6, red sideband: 22.1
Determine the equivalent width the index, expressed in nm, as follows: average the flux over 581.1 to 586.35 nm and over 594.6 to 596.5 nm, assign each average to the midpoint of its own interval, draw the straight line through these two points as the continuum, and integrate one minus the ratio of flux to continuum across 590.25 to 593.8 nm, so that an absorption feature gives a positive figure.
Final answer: -0.25 nm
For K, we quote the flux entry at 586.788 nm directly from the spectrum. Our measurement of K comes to 24.21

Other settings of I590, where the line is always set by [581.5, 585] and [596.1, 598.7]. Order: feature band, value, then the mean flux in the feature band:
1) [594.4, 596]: 0.150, 20.4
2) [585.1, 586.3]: 0.046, 22.7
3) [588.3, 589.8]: 0.248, 19.4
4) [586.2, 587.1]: -0.072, 25.4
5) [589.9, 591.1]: -0.142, 25.8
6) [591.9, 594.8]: 0.005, 22.7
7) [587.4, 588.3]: -0.032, 24.2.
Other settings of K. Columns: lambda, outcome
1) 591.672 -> 14.25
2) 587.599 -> 24.84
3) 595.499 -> 17.29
